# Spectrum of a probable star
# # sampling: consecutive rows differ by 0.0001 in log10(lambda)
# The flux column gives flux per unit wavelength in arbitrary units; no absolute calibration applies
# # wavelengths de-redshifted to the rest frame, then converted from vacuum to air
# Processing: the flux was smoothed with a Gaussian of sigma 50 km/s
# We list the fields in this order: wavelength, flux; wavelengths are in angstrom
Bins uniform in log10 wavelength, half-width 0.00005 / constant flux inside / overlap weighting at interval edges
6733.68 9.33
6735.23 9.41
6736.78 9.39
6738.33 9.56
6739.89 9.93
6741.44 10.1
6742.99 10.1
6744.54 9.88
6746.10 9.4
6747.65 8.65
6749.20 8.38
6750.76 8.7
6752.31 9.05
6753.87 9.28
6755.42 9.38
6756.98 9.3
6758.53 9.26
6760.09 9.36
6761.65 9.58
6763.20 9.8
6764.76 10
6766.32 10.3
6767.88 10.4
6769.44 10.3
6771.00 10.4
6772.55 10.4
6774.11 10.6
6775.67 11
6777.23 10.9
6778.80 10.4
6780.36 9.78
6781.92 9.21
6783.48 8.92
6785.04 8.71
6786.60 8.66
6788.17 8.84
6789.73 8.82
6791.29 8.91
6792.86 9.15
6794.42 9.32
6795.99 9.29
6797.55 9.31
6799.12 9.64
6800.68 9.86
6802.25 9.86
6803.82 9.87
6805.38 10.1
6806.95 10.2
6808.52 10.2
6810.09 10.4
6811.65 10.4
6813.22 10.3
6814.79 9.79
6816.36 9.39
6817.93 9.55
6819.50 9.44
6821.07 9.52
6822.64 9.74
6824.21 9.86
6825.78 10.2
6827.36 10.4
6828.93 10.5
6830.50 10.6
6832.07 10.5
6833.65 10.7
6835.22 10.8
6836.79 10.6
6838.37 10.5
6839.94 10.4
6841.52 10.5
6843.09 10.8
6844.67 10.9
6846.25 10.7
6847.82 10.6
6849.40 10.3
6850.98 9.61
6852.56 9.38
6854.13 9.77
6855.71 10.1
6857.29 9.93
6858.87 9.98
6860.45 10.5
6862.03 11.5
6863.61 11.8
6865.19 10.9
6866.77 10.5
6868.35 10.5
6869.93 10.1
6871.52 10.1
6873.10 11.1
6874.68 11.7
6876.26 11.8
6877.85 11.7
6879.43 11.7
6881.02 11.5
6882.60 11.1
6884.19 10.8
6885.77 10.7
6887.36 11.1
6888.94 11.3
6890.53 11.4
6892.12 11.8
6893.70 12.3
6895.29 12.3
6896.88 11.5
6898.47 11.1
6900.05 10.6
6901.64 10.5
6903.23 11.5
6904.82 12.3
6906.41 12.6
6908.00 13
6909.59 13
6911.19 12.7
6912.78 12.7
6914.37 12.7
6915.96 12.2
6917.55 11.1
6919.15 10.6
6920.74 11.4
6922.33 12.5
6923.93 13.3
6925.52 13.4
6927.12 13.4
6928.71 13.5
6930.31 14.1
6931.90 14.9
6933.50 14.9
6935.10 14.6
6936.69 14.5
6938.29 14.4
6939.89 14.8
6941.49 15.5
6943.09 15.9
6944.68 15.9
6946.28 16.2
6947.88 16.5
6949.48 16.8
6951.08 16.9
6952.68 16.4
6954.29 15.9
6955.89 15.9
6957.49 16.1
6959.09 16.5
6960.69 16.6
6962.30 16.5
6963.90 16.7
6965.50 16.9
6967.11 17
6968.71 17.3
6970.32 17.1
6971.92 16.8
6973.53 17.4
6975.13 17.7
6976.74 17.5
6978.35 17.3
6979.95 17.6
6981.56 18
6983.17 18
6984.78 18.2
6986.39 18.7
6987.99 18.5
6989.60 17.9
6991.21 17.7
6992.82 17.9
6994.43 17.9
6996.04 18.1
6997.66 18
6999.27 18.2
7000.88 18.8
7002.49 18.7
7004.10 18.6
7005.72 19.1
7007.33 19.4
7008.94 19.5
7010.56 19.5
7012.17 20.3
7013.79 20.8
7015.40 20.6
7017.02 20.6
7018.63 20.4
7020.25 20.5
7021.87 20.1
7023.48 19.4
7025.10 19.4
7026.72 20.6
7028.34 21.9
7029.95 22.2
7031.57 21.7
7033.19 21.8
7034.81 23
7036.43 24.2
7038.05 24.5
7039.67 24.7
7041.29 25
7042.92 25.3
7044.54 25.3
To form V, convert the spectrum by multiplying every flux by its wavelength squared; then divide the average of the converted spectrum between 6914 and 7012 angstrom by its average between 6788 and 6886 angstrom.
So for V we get 1.65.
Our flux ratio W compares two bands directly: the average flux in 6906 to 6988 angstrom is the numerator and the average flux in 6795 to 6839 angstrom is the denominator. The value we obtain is 1.5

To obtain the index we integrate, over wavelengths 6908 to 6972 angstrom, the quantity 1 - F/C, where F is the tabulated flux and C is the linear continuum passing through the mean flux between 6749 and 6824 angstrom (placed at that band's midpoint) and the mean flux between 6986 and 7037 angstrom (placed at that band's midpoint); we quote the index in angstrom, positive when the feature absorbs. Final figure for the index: 7.0 angstrom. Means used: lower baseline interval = 9.68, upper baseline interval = 19.8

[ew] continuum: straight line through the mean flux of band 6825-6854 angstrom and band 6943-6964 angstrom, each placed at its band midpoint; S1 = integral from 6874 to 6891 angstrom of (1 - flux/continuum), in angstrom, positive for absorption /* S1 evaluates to 1.8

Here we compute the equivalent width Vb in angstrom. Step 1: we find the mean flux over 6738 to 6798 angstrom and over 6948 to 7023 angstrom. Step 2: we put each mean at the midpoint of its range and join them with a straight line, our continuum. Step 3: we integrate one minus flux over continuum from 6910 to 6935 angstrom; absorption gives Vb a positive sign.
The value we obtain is 4.3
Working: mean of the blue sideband 9.57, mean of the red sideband 18.1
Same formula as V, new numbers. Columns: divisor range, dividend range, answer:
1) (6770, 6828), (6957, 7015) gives 1.95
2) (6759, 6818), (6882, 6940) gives 1.32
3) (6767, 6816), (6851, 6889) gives 1.13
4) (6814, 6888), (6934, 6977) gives 1.60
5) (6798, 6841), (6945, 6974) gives 1.71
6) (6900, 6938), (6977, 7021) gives 1.50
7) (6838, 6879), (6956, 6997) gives 1.70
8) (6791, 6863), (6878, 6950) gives 1.31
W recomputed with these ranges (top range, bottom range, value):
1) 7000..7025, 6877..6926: 1.67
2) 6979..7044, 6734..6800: 2.11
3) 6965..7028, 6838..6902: 1.72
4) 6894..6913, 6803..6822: 1.21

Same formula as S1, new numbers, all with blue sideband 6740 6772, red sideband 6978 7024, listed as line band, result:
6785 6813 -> 4.2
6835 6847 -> 2.0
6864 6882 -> 3.8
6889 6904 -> 3.5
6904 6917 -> 2.4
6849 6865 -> 3.7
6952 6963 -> 0.6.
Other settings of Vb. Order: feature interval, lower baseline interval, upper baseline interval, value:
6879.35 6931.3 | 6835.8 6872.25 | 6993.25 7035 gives 5.6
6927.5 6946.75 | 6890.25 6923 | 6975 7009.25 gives -1.0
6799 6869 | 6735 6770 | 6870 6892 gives 2.2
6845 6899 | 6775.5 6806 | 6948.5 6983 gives 8.4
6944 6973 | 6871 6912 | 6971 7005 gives -1.0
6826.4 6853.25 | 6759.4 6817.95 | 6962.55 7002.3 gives 3.2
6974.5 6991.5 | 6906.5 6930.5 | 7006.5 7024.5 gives -0.3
